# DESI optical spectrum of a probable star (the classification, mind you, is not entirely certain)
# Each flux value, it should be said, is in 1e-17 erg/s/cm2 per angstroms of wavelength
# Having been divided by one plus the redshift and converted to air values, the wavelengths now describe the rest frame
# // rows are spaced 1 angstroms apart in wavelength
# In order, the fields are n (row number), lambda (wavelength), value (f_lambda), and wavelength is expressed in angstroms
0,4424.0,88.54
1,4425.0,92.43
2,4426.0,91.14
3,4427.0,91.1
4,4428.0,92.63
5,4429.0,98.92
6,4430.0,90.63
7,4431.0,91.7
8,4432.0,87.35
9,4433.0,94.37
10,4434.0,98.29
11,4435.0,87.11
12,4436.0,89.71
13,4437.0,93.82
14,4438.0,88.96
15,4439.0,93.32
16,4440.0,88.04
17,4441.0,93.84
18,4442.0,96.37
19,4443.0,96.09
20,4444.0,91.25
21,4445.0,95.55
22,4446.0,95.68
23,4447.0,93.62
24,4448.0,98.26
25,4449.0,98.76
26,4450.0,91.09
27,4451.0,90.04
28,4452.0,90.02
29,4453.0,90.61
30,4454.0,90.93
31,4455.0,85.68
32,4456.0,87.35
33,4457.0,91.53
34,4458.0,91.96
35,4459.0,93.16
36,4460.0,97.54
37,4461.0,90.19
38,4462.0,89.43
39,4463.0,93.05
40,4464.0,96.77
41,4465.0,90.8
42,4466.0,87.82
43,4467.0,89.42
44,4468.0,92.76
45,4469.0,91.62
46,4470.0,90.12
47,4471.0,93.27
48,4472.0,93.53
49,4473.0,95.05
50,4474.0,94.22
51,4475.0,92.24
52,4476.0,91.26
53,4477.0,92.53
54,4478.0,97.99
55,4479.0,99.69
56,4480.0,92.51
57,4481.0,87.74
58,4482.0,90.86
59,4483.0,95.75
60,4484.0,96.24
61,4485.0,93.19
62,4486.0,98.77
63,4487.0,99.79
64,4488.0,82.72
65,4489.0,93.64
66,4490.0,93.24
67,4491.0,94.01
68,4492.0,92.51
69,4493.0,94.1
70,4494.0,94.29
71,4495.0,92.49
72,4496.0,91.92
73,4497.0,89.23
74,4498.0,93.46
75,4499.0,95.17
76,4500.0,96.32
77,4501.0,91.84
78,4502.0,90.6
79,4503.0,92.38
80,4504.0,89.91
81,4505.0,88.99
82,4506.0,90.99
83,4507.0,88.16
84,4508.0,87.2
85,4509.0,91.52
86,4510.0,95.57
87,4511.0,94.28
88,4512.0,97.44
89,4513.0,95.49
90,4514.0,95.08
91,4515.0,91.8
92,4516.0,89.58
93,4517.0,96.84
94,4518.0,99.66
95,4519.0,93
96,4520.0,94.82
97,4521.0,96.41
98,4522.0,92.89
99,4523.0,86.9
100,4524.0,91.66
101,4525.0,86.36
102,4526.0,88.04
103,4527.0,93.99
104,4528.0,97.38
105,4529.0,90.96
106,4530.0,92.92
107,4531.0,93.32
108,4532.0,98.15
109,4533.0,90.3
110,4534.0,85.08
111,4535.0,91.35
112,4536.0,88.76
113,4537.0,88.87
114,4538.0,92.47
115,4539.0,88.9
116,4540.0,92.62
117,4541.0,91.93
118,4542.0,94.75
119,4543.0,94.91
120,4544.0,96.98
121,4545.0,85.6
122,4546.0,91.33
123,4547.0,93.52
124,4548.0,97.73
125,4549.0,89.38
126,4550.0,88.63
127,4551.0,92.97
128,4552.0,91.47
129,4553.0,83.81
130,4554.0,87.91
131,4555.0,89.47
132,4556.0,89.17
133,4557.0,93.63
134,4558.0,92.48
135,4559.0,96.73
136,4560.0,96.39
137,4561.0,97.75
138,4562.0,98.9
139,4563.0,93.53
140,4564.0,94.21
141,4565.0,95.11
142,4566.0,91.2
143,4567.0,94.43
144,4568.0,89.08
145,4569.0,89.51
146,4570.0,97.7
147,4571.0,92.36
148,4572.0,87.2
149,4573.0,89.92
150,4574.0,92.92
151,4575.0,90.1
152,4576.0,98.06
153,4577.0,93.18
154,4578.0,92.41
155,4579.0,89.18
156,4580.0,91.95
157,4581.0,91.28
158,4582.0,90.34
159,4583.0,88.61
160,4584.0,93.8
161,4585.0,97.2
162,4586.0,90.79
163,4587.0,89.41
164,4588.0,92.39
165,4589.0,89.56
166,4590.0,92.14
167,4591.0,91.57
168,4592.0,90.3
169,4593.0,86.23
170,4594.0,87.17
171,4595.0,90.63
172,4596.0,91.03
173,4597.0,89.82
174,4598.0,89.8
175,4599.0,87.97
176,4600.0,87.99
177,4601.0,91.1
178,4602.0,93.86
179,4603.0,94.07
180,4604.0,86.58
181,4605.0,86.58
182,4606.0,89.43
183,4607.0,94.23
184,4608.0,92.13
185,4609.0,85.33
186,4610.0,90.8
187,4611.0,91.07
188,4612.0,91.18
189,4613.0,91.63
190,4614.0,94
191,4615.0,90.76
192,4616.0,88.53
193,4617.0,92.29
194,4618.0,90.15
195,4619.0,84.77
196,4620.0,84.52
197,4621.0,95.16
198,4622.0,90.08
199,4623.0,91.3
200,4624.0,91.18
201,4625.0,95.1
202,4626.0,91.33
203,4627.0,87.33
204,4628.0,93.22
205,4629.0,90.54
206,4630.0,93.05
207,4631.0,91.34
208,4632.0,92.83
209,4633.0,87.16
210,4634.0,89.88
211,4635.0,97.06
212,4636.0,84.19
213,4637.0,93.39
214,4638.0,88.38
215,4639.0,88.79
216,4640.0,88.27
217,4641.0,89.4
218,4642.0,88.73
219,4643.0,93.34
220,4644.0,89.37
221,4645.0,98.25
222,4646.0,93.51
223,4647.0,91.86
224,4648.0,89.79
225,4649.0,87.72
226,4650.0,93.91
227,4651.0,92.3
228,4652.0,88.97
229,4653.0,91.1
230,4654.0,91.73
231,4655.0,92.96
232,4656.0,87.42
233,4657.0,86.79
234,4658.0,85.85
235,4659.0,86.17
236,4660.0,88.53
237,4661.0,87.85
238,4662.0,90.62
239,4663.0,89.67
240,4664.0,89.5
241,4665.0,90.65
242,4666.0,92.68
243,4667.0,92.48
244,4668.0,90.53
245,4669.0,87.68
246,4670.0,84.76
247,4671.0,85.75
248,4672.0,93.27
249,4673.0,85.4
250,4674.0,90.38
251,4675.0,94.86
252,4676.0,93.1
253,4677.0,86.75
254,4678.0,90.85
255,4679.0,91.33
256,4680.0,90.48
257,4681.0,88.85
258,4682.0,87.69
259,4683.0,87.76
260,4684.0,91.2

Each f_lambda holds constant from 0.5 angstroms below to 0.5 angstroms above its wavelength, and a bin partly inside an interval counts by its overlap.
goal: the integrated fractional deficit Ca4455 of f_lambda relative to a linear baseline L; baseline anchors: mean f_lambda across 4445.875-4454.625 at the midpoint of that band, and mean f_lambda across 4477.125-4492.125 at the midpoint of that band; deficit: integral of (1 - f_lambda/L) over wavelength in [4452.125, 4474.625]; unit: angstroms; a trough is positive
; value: 0.4 angstroms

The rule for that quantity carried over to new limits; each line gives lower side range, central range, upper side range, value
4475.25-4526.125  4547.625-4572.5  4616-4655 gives -0.1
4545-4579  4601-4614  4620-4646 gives 0.1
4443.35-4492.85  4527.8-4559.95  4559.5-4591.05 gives 0.3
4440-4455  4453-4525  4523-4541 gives -0.3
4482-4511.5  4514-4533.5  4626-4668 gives -0.1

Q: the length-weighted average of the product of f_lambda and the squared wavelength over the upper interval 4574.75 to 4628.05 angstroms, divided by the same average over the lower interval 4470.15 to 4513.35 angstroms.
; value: 1.02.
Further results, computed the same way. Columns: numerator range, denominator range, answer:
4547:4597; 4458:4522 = 1.02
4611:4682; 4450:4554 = 1.04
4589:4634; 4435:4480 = 1.05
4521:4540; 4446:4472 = 1.02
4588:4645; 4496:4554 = 1.02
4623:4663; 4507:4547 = 1.03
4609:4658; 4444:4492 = 1.05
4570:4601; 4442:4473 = 1.04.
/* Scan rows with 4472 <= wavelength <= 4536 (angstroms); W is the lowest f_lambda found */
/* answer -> 82.72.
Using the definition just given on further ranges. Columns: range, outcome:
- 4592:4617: 85.33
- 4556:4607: 86.23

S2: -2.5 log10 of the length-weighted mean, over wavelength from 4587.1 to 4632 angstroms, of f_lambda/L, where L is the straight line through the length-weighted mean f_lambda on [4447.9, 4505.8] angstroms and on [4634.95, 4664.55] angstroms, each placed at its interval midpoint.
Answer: 0.00 mag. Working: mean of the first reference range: 92.5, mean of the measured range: 90.5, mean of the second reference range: 90.1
